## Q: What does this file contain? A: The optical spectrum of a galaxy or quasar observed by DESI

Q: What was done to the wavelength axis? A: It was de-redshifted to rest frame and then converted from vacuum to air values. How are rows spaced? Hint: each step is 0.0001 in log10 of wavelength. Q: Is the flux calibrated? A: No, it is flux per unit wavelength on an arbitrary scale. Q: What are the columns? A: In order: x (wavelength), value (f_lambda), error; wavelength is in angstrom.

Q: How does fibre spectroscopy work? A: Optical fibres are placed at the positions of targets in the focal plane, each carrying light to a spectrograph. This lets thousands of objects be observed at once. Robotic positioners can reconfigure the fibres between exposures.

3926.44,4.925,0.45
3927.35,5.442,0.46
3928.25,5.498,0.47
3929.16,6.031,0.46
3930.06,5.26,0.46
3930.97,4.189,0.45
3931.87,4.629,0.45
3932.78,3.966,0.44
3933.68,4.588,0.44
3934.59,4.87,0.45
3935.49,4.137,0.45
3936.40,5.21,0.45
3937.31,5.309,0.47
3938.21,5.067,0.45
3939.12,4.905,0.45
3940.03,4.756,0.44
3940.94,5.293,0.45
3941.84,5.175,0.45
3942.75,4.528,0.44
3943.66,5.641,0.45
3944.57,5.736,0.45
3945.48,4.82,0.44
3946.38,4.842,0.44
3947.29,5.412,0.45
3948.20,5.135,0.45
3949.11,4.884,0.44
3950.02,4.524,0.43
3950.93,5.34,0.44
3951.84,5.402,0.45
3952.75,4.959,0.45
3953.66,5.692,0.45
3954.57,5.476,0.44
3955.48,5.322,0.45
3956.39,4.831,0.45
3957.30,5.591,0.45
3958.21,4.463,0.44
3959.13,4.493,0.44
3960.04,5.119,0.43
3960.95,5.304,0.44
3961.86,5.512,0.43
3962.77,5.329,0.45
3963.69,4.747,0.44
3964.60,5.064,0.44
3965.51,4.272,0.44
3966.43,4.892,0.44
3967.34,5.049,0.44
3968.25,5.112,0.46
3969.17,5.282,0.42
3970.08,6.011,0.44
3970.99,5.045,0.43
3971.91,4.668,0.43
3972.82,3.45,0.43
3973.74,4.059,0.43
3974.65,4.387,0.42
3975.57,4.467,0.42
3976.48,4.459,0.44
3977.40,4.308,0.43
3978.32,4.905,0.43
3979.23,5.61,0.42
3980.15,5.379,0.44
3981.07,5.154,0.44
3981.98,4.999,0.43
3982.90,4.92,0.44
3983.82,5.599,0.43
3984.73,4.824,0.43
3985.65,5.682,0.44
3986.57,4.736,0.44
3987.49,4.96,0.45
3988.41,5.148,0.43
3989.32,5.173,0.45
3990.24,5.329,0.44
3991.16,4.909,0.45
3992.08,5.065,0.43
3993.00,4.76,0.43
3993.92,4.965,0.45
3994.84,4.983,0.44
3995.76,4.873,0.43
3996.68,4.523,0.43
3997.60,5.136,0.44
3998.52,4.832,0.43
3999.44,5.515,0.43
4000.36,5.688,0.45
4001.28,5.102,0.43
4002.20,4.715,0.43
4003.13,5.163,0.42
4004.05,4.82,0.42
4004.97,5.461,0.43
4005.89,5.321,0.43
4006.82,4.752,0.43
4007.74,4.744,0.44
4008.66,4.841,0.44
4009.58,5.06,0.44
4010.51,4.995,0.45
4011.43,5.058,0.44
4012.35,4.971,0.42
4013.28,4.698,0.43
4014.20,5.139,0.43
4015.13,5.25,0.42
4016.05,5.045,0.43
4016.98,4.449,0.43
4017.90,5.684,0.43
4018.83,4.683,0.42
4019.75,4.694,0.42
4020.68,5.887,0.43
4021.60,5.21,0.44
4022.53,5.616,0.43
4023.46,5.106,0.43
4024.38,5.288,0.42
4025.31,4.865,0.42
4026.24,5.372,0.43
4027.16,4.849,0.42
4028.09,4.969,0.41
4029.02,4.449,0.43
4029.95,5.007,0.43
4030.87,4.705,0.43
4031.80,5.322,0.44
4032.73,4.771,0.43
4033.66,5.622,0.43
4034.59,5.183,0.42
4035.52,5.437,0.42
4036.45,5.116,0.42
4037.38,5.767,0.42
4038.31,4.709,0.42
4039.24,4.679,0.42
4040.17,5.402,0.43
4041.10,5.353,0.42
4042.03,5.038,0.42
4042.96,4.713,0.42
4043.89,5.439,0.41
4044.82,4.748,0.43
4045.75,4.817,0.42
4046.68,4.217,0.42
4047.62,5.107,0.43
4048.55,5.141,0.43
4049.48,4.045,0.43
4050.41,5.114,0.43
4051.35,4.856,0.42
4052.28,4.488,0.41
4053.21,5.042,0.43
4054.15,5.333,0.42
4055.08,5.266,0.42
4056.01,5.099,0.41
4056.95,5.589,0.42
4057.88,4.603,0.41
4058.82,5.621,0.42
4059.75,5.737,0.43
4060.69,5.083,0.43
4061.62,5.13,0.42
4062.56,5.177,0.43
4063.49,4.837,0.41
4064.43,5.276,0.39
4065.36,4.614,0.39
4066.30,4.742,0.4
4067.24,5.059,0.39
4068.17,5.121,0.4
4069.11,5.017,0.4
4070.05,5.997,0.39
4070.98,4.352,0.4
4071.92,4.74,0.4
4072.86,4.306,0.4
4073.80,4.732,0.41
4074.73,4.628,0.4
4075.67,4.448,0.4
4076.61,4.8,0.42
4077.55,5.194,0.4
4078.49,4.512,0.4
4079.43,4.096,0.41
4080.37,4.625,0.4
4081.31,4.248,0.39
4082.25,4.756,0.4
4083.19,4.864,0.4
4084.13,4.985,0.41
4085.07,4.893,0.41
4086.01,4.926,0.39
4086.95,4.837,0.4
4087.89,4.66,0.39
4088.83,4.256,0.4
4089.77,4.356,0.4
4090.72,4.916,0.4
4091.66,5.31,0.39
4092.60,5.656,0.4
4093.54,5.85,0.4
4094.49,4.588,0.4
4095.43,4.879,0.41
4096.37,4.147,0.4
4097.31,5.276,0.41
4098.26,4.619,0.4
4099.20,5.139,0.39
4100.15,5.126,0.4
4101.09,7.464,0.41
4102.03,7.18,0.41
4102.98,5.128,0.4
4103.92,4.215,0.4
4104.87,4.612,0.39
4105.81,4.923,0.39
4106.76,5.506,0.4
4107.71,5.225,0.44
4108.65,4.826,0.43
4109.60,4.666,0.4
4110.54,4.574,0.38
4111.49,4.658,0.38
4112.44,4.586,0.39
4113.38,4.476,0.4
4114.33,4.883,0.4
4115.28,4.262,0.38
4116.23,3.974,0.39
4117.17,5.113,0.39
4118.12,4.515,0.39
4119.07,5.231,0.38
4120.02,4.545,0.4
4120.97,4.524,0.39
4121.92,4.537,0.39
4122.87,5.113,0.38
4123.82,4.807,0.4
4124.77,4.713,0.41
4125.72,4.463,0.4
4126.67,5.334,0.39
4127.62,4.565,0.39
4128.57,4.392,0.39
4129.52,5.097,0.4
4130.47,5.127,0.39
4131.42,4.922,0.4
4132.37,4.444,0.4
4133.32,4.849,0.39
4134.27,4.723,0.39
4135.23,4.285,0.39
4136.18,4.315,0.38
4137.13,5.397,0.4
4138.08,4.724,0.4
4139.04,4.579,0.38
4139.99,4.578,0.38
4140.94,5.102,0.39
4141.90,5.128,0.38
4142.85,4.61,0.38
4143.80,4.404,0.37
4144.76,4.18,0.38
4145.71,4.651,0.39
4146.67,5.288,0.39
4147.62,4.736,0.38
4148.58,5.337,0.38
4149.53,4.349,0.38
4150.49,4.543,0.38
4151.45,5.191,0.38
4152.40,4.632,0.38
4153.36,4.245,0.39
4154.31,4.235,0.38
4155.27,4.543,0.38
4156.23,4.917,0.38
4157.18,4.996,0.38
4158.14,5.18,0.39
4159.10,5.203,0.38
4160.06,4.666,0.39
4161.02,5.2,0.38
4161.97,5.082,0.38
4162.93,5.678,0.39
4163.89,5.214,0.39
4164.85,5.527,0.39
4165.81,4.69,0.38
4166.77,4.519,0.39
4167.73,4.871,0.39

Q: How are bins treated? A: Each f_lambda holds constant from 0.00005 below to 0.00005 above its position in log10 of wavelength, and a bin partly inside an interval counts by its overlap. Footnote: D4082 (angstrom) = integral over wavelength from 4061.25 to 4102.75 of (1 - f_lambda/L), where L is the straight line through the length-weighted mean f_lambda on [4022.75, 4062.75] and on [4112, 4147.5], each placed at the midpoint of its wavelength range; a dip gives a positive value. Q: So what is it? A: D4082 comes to -0.5 angstrom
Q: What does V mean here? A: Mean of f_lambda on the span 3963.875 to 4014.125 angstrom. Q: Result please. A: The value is 4.96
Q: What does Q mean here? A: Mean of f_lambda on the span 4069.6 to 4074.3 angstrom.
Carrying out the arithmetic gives 4.83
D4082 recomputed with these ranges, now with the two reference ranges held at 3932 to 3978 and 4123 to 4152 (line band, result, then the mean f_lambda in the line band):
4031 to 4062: -1.43 angstrom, 5.07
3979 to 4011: -1.15 angstrom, 5.07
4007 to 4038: -1.33 angstrom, 5.08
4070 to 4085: 0.46 angstrom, 4.67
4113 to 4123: 0.30 angstrom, 4.63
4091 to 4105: -1.42 angstrom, 5.29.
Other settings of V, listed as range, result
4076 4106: 4.97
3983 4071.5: 5.06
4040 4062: 5.04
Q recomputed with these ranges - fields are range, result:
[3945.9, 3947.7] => 5.14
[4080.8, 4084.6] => 4.71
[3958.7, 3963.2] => 5.16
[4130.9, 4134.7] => 4.75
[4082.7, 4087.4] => 4.9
